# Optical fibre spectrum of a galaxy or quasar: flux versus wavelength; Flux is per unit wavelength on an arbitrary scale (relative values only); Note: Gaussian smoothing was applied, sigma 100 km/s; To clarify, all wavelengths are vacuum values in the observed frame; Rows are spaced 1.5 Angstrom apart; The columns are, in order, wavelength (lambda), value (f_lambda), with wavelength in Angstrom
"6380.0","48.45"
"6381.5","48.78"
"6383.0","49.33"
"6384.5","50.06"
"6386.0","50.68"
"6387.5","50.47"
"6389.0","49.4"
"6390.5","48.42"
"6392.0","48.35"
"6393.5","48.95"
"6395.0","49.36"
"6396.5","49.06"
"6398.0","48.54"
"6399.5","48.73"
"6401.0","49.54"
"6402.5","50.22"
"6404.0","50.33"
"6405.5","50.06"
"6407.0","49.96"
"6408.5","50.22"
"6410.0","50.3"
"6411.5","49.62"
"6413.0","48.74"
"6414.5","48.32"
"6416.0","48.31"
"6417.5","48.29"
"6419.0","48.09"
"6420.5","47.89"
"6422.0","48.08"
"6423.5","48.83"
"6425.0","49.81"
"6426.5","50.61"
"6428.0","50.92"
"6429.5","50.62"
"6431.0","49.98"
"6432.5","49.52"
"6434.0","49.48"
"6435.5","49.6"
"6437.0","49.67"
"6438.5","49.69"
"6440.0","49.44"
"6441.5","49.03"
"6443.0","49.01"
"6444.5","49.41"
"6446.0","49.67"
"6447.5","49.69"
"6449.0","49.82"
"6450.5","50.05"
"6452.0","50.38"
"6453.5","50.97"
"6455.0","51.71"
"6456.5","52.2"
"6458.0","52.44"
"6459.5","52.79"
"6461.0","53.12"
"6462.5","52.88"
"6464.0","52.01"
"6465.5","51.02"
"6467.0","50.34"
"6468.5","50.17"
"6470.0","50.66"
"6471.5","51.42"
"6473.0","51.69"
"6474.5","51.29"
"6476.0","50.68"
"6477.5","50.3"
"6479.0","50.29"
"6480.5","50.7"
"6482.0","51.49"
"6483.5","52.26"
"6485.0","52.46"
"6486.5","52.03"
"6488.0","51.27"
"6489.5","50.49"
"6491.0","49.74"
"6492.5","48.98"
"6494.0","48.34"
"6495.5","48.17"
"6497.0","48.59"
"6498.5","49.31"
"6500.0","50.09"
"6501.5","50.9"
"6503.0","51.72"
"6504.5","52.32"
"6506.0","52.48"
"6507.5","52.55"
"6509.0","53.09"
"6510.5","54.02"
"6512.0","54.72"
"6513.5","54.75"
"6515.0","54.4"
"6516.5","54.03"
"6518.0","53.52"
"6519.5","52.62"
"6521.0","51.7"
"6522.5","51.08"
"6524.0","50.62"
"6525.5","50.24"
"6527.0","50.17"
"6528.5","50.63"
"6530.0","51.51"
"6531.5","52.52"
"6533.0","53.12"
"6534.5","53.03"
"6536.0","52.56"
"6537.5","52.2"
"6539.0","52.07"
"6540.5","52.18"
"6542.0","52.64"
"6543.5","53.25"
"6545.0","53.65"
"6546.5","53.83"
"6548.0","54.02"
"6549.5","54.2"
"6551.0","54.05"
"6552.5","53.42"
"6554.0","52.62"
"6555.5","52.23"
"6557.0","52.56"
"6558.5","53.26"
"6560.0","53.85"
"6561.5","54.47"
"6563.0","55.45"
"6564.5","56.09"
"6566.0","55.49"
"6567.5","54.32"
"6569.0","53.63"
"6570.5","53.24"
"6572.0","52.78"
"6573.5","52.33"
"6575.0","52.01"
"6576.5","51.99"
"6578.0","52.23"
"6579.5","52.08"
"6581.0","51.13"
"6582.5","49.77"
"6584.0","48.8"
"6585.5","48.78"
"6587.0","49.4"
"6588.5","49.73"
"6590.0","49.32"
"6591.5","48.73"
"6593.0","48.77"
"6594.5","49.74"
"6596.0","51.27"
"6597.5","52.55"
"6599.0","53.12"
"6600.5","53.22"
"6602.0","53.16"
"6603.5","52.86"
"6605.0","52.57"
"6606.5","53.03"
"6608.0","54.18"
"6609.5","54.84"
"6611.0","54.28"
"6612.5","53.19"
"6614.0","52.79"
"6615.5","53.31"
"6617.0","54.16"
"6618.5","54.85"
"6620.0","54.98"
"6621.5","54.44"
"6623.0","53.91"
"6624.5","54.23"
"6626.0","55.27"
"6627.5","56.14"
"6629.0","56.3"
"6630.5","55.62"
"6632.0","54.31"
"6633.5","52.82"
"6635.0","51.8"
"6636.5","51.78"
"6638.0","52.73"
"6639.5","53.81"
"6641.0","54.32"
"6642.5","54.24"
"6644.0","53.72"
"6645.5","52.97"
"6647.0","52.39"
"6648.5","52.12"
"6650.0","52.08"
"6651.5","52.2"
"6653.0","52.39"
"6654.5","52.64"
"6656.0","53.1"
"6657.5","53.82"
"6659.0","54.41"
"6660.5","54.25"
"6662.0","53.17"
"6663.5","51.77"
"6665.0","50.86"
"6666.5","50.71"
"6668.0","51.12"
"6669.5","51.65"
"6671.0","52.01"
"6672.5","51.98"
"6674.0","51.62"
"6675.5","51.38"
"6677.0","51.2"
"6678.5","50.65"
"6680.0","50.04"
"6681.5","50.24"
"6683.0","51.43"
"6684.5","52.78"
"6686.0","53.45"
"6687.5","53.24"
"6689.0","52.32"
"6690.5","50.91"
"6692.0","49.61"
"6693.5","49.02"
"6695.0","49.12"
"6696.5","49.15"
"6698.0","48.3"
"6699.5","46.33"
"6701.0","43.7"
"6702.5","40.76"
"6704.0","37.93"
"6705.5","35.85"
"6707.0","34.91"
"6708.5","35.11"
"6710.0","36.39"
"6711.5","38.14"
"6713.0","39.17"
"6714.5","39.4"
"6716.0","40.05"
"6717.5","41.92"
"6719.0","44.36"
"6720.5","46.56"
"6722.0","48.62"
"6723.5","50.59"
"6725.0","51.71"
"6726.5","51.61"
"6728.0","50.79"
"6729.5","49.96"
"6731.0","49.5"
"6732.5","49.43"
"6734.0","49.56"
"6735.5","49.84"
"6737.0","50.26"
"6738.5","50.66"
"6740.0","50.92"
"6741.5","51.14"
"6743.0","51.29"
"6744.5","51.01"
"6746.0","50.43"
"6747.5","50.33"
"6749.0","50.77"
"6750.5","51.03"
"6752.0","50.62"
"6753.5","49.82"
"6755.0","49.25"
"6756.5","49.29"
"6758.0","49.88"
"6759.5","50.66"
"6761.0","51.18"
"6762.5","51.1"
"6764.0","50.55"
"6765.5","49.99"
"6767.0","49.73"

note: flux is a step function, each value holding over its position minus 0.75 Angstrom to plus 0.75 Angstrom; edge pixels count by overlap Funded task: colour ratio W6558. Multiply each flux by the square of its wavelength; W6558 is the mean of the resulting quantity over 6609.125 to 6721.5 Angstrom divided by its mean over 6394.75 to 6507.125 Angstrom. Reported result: 1.06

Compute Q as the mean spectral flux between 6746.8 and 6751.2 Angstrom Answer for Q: 50.7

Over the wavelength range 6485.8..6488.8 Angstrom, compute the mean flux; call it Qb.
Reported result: 51.6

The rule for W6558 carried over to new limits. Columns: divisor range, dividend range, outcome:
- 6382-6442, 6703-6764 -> 1.05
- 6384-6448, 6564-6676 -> 1.14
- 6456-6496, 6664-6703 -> 1.05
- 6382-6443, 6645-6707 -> 1.10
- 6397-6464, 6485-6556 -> 1.07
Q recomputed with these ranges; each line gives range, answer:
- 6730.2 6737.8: 49.7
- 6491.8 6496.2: 48.5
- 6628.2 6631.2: 56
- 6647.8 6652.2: 52.1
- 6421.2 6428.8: 49.6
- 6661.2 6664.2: 52.5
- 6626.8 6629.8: 56.2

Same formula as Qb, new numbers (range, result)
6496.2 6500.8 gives 49.3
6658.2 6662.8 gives 53.9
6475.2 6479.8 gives 50.4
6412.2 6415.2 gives 48.6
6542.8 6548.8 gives 53.7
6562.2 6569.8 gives 55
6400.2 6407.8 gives 50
